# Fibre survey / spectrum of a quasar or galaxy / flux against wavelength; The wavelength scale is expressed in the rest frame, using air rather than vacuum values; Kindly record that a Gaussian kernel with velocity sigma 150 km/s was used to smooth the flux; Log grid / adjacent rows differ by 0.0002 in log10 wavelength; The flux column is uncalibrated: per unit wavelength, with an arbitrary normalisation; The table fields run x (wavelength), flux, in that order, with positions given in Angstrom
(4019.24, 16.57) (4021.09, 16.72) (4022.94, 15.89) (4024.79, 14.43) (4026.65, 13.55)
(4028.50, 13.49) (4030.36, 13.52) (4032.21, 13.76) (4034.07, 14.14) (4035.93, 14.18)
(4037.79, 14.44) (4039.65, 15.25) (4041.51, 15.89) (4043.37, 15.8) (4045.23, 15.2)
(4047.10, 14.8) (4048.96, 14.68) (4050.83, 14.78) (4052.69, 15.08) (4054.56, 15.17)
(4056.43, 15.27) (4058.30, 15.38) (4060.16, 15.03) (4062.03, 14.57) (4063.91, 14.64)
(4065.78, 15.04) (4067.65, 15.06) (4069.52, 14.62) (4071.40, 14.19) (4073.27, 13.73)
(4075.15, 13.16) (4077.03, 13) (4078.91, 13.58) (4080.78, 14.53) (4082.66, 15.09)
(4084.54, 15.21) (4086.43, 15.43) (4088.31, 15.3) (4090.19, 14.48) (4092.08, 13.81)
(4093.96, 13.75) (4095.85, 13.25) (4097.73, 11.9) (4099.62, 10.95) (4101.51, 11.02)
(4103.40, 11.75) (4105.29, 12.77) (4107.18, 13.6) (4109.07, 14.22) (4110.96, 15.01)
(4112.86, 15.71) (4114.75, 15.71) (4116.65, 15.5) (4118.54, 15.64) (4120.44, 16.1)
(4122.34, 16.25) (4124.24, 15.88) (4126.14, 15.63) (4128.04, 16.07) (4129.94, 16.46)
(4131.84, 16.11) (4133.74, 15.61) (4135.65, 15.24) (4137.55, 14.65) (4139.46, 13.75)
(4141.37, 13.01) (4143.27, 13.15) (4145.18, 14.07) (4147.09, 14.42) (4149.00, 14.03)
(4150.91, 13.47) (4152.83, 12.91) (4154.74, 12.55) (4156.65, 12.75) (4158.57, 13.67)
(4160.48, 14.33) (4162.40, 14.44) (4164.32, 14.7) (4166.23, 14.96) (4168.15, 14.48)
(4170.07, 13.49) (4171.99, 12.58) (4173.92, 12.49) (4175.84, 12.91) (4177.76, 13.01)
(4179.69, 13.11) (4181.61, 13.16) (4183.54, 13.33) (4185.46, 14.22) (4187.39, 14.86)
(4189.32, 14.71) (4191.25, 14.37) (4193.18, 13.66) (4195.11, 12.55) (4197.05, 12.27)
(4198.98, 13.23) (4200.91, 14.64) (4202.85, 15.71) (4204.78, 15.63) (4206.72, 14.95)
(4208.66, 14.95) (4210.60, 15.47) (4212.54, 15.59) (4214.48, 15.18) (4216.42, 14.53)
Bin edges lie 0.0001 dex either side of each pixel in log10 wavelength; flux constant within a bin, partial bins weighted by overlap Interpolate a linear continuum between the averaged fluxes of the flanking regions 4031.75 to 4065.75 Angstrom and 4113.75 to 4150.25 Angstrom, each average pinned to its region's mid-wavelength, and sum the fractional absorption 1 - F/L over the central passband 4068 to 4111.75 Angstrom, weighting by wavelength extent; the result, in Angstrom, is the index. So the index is 3.9 Angstrom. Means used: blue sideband 14.9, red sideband 15.1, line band 13.7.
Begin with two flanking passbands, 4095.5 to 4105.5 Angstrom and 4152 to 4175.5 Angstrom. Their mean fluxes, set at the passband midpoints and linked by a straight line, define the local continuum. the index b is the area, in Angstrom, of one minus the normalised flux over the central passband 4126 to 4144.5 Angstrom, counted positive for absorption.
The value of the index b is -3.1 Angstrom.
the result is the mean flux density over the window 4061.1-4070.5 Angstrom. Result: 14.8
